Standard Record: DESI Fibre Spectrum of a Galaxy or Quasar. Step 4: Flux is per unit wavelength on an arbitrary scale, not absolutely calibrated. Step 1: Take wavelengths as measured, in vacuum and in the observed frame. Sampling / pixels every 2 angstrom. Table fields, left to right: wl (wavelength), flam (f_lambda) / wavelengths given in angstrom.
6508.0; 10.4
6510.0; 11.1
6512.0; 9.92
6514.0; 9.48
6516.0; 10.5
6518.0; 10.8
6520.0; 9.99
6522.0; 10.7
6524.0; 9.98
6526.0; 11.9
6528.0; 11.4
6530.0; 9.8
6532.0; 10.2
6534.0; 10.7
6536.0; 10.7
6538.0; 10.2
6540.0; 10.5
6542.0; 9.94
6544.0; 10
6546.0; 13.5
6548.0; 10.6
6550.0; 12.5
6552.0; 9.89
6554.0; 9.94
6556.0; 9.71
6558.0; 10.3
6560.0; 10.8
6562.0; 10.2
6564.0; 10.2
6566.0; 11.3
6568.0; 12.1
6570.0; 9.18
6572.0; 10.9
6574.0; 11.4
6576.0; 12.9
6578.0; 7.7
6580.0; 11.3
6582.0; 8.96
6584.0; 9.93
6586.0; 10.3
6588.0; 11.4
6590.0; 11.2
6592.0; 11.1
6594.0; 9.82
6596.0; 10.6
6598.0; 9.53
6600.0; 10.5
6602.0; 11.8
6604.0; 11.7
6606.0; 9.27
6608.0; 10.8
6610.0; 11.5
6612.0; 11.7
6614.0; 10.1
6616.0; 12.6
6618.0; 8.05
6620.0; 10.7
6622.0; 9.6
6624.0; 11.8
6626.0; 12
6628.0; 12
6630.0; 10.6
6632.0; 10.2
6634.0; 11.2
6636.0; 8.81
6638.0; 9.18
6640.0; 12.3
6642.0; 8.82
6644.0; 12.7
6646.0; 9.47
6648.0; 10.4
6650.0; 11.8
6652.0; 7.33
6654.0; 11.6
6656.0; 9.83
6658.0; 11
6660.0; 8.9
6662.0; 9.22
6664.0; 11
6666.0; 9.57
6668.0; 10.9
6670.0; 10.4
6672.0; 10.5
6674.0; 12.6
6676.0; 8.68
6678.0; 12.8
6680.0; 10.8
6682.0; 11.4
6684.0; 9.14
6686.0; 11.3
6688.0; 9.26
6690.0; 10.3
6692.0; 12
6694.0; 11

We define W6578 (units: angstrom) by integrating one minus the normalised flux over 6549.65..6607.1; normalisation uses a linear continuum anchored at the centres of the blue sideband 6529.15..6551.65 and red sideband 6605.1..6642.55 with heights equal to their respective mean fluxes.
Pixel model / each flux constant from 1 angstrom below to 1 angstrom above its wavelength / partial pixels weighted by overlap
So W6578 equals 0.8 angstrom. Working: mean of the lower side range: 10.8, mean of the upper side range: 10.6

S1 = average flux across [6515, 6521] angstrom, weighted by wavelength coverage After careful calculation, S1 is 10.4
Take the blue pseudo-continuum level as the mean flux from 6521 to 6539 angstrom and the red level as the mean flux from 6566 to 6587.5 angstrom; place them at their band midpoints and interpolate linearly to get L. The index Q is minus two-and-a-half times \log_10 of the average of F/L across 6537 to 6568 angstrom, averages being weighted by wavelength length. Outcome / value -0.01 mag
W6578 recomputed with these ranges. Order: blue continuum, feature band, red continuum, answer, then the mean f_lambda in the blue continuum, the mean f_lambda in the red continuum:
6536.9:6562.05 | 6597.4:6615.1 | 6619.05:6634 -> 0.2 angstrom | 10.6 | 11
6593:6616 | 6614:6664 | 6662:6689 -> 1.2 angstrom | 10.7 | 10.6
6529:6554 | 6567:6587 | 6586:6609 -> 0.4 angstrom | 10.7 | 10.7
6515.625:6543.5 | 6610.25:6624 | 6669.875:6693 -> 0.1 angstrom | 10.5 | 10.8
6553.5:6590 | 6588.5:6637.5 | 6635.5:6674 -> -1.5 angstrom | 10.5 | 10.3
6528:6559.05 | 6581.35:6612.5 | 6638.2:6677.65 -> -0.4 angstrom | 10.6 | 10.4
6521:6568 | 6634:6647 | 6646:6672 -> -0.1 angstrom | 10.7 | 10.1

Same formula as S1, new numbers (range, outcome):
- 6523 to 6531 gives 10.8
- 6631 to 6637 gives 10.1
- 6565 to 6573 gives 10.9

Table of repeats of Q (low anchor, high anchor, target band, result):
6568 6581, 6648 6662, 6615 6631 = -0.064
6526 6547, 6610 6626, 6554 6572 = 0.030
